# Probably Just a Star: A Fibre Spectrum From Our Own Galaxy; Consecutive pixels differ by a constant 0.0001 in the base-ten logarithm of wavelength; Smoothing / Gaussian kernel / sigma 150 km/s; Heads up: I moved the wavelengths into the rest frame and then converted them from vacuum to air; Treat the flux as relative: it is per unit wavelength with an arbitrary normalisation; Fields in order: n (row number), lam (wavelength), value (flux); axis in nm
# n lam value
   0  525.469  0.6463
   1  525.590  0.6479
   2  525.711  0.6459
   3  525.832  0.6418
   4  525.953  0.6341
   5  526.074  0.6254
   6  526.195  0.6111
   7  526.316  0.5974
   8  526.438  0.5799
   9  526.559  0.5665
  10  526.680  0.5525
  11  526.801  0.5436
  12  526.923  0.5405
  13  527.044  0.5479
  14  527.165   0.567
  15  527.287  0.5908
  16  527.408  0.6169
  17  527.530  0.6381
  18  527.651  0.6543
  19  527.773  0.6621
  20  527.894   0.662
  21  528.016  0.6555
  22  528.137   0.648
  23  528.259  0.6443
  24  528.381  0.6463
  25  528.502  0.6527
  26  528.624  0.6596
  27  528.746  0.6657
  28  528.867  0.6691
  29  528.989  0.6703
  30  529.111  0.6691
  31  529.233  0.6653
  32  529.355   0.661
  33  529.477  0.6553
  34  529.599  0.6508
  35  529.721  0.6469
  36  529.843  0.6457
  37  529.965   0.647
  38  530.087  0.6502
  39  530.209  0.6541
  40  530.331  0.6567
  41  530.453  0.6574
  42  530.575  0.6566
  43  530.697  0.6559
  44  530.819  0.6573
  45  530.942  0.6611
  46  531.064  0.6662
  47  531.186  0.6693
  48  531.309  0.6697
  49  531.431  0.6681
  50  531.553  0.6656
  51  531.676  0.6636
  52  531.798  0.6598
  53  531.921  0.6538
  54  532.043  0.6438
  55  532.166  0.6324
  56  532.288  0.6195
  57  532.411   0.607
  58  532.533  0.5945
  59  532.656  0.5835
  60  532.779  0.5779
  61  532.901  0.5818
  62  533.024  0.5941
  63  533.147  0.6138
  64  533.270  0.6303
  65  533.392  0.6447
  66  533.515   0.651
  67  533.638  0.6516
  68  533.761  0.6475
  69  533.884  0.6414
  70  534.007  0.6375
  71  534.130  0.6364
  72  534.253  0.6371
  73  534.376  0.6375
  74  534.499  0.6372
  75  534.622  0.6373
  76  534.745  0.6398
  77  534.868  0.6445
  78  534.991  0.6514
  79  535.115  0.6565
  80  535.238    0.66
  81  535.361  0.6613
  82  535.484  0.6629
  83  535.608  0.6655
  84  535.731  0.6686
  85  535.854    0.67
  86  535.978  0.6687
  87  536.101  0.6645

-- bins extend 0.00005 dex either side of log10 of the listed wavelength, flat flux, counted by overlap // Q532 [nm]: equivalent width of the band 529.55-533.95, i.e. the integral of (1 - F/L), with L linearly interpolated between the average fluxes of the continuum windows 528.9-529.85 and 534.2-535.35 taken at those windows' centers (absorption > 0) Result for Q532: 0.081 nm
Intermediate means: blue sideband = 0.658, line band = 0.641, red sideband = 0.646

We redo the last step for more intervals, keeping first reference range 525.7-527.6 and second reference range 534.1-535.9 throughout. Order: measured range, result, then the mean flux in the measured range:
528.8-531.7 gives -0.195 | 0.66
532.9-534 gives 0.016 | 0.631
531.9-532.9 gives 0.036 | 0.611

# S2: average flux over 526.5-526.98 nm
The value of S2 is 0.551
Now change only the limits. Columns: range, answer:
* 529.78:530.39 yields 0.651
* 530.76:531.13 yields 0.661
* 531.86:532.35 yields 0.638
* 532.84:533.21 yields 0.596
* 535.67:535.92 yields 0.669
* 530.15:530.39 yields 0.656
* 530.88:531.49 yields 0.666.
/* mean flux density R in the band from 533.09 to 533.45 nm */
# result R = 0.631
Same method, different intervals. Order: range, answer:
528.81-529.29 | 0.668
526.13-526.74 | 0.582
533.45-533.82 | 0.649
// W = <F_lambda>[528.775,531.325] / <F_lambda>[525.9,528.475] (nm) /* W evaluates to 1.08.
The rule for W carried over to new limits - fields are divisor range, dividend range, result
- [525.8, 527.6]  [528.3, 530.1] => 1.11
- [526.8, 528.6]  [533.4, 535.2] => 1.04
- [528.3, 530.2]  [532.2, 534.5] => 0.95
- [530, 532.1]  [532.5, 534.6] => 0.95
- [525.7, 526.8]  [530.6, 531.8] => 1.10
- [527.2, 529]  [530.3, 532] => 1.02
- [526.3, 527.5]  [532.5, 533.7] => 1.07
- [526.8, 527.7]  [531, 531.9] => 1.13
